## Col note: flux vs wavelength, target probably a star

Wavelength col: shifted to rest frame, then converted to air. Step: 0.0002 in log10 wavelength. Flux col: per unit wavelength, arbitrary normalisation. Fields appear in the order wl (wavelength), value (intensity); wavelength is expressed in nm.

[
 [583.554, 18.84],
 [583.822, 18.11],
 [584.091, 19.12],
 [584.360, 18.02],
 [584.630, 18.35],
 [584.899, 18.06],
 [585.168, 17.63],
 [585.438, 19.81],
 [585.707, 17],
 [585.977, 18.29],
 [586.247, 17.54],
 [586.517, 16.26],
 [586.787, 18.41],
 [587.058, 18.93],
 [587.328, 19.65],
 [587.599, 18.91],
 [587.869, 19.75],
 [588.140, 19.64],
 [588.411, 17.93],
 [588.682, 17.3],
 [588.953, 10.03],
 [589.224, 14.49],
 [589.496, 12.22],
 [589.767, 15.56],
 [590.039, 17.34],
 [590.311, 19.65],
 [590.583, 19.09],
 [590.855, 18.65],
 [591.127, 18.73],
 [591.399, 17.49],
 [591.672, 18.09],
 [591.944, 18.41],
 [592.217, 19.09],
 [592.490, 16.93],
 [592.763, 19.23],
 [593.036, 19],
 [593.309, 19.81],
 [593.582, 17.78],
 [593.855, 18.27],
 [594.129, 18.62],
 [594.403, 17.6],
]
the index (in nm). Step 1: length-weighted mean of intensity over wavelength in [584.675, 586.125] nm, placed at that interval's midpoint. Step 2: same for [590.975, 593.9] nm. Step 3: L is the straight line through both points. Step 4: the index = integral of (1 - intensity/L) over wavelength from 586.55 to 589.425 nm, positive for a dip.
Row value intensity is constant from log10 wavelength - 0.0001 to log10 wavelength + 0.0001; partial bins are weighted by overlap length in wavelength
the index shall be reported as 0.15 nm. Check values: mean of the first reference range 18.2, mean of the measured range 17.3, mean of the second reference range 18.5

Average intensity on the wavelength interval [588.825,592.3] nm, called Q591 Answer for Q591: 16.8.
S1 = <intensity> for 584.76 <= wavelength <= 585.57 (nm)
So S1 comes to 18.5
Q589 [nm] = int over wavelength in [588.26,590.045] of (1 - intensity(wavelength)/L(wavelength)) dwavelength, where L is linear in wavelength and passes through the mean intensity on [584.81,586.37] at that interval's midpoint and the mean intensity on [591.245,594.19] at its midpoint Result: 0.332 nm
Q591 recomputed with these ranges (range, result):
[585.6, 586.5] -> 17.4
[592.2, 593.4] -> 18.7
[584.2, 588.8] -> 18.3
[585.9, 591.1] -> 17.4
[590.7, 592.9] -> 18.3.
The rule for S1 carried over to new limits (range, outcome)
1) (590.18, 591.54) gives 18.7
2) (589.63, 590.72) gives 17.9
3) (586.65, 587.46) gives 19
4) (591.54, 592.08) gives 18.3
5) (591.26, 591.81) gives 17.8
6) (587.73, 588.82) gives 18.6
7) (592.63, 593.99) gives 18.8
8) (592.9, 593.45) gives 19.4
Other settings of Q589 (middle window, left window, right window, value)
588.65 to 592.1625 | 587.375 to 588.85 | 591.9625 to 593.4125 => 0.36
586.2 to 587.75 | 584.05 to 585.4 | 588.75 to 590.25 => -0.18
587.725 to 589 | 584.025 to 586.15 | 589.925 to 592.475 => 0.06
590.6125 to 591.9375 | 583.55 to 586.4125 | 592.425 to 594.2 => 0.01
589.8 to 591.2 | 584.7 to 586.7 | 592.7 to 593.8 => 0.00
